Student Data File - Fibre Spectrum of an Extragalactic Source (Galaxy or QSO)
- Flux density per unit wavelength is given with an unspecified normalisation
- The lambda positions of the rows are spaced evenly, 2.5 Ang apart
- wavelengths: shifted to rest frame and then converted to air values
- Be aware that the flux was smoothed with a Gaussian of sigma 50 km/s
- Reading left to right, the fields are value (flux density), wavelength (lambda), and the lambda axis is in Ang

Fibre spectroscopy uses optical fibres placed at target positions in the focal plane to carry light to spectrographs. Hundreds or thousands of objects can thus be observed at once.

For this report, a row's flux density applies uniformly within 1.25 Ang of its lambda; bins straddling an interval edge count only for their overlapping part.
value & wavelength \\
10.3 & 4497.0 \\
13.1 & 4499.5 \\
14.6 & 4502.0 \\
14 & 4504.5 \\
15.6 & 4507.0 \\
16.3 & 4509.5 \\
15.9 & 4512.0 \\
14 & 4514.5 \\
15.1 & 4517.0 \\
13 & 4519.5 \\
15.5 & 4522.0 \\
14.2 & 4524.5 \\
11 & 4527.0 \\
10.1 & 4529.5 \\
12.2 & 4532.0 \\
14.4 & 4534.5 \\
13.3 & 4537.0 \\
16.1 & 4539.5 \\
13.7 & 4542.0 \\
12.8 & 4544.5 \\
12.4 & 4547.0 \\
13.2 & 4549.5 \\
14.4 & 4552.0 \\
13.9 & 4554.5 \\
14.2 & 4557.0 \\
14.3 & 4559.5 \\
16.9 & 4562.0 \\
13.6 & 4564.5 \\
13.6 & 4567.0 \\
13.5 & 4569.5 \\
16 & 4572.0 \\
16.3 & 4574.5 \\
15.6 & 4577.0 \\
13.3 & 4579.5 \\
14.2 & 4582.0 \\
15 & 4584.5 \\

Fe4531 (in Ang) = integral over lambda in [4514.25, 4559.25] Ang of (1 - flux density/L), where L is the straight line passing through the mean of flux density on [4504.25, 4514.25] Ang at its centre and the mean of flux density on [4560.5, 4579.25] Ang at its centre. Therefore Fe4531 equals 5.0 Ang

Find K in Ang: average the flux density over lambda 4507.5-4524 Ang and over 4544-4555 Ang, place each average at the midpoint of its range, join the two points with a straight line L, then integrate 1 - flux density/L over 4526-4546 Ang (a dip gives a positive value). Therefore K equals 1.4 Ang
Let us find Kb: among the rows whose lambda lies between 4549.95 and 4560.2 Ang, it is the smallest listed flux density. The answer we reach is 13.9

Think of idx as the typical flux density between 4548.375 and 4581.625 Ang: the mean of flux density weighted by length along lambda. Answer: 14.5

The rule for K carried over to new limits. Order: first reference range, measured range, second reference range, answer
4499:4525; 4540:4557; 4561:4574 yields 1.35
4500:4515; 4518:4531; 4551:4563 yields 1.85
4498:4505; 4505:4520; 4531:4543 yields -1.31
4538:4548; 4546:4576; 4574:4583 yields -0.23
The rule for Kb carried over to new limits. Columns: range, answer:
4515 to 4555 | 10.1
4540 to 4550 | 12.4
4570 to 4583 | 13.3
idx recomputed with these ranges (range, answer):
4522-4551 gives 13.2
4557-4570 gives 14.4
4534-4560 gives 13.9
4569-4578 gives 15.5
